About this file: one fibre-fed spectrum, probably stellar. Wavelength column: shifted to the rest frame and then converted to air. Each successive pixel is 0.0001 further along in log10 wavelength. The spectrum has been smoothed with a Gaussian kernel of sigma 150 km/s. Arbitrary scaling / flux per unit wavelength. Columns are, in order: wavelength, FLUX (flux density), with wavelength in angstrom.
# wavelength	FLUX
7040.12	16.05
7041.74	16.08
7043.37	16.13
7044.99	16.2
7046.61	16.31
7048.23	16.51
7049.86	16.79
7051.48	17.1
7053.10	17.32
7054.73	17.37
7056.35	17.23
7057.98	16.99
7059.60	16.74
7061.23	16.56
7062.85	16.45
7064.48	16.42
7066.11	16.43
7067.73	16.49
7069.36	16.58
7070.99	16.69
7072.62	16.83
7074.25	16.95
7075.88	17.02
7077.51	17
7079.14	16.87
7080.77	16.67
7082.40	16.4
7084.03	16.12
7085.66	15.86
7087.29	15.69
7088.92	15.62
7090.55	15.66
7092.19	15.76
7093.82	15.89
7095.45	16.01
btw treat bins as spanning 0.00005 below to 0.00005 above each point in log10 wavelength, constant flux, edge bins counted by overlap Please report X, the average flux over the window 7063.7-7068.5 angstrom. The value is 16.5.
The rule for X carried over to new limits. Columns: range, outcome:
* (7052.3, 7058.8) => 17.2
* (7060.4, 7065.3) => 16.5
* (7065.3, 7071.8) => 16.6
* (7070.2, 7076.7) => 16.9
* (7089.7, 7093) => 15.7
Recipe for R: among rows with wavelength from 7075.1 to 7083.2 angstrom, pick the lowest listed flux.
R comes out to 16.4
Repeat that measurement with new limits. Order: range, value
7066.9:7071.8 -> 16.49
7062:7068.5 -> 16.42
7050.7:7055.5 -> 17.1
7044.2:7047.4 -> 16.2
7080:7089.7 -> 15.62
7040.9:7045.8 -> 16.08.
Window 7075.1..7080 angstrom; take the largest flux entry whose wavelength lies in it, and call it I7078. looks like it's 17.02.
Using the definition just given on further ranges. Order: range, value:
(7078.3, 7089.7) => 16.87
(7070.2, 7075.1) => 16.95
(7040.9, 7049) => 16.51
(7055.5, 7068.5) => 17.23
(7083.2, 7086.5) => 16.12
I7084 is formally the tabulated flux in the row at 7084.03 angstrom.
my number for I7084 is 16.12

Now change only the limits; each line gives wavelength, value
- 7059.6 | 16.74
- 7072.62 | 16.83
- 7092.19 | 15.76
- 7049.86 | 16.79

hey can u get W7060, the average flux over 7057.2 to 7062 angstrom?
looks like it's 16.8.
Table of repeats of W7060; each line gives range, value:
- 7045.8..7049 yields 16.4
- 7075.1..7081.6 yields 16.9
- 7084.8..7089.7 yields 15.7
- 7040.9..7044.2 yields 16.1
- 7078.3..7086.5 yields 16.4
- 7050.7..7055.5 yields 17.3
